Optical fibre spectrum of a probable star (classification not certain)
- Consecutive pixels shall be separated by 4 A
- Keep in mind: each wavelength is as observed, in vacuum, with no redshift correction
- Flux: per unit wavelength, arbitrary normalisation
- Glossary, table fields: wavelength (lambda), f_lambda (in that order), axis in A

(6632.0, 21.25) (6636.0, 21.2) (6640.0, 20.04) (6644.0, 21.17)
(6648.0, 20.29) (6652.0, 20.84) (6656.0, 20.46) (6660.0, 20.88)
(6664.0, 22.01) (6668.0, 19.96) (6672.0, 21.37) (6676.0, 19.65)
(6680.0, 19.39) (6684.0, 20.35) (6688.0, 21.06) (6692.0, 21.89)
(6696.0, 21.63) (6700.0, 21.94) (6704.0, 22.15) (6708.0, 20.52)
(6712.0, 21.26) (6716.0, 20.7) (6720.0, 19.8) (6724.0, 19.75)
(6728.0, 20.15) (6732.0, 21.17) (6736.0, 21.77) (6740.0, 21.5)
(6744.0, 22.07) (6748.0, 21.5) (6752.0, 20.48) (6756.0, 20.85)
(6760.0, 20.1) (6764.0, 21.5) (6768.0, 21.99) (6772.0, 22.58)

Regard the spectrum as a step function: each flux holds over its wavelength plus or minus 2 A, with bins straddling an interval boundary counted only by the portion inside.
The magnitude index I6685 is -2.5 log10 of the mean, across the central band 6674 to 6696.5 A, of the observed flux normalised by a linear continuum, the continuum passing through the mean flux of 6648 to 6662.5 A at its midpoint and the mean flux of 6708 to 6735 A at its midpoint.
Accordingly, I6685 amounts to 0.00 mag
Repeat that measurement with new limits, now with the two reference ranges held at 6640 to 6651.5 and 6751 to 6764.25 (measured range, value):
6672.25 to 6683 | 0.039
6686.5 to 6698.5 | -0.048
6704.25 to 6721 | -0.007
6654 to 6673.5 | -0.015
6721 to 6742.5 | -0.011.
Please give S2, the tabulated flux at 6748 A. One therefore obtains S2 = 21.5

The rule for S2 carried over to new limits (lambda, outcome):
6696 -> 21.63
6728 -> 20.15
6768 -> 21.99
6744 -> 22.07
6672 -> 21.37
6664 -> 22.01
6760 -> 20.1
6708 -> 20.52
